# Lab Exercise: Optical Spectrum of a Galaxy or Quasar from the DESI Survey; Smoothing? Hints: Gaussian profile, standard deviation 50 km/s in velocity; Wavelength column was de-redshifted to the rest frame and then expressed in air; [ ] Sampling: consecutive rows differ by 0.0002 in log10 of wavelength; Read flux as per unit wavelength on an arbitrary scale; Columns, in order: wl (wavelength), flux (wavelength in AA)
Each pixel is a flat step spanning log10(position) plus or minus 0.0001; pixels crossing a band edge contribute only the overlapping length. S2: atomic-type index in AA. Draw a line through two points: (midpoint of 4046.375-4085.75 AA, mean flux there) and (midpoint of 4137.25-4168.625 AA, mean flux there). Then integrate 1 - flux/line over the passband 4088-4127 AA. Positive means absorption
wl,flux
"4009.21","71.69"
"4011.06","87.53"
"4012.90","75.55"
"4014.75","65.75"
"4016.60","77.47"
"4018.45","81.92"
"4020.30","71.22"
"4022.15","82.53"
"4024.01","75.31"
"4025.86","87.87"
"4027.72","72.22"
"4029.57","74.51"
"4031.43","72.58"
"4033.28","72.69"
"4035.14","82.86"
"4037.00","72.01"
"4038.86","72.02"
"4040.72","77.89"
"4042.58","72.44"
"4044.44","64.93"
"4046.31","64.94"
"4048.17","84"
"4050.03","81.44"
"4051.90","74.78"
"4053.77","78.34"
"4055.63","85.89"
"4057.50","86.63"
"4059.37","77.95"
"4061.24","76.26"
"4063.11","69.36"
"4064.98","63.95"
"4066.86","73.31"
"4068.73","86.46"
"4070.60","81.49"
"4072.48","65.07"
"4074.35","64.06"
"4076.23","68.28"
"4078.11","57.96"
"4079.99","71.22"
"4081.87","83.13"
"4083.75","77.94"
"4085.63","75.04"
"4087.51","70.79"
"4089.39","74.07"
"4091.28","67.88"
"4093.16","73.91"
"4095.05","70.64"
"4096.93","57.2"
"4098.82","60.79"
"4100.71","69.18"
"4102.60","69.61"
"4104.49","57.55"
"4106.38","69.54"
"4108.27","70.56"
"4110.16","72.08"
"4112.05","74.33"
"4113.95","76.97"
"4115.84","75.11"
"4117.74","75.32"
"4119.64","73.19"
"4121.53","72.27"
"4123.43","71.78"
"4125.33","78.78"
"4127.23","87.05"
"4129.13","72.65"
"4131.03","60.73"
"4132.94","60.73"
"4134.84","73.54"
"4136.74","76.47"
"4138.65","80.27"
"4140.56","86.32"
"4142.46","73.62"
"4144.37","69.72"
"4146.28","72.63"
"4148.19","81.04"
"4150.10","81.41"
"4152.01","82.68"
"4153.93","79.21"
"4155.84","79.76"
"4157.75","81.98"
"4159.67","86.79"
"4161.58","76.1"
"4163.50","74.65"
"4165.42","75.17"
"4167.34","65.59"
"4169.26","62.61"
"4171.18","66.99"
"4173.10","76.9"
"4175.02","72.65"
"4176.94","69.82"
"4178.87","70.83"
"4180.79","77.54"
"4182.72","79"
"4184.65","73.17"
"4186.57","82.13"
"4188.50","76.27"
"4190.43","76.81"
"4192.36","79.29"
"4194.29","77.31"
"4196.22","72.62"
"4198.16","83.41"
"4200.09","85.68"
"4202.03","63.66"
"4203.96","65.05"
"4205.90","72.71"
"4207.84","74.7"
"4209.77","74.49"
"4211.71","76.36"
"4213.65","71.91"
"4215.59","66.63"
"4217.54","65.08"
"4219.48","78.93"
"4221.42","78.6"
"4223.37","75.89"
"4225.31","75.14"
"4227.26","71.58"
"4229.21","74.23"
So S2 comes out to 2.8 AA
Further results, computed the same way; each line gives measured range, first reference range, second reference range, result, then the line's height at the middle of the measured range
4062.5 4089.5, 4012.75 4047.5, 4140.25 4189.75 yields 1.04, 75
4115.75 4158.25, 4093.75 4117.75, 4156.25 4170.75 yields -2.27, 72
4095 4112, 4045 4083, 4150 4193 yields 1.93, 75.1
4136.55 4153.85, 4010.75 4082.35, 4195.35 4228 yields -0.96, 74.2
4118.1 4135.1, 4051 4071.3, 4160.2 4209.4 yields 0.77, 75.8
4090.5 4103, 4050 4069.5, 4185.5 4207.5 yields 1.64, 77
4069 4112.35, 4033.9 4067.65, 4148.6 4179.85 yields 3.19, 75.4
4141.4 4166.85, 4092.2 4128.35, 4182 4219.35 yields -1.72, 72.9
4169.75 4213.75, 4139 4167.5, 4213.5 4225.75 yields 0.33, 75.3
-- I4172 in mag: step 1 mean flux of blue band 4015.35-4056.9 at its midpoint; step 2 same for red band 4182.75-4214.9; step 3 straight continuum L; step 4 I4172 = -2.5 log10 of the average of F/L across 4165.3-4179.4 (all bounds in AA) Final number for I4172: 0.087 mag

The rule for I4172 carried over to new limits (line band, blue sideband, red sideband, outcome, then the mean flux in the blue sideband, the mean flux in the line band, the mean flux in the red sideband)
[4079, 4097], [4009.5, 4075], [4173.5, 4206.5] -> 0.040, 75.8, 72.9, 75.2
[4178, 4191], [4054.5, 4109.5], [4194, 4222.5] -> -0.047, 71.6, 76.6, 73.7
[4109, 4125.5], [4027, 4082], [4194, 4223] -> -0.003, 74.2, 74.2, 73.8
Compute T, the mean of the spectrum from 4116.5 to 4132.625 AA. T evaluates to 73.4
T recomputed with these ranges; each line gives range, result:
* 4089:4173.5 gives 73.2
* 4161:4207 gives 74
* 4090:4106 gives 66.1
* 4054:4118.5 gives 72.1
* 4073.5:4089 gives 71.2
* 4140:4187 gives 75.8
